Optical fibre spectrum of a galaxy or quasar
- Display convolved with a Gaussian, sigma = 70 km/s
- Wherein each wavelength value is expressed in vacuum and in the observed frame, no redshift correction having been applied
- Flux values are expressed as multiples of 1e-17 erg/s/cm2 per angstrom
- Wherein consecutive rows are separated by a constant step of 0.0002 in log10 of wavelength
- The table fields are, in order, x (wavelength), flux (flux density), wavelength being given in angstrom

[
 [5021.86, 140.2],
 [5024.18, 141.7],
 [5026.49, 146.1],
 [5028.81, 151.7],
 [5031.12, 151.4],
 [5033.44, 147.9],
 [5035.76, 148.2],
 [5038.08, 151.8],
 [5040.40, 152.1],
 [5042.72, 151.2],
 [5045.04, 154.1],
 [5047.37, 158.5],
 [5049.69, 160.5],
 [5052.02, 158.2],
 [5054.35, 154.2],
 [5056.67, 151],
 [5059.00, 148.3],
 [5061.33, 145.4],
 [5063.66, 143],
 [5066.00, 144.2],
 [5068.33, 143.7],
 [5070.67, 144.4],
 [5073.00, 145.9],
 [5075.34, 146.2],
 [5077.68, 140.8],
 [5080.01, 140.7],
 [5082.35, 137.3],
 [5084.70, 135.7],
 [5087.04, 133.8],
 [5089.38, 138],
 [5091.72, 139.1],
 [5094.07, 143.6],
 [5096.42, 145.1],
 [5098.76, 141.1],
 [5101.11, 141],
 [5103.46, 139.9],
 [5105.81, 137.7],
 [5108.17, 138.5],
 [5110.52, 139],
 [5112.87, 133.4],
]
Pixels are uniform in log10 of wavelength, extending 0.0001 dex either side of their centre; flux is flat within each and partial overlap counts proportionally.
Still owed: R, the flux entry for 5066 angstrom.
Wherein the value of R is 144.2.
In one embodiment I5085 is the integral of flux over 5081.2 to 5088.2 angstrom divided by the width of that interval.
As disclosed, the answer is 135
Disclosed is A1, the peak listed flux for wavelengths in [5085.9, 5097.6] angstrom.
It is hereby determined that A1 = 145.1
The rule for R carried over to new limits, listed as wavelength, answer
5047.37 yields 158.5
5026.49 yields 146.1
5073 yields 145.9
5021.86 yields 140.2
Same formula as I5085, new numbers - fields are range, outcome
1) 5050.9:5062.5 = 151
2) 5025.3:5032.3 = 150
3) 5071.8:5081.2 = 144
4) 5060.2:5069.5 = 144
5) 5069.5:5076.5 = 145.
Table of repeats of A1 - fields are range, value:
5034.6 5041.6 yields 152.1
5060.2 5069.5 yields 145.4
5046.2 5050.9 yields 160.5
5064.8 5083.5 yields 146.2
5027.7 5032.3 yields 151.7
